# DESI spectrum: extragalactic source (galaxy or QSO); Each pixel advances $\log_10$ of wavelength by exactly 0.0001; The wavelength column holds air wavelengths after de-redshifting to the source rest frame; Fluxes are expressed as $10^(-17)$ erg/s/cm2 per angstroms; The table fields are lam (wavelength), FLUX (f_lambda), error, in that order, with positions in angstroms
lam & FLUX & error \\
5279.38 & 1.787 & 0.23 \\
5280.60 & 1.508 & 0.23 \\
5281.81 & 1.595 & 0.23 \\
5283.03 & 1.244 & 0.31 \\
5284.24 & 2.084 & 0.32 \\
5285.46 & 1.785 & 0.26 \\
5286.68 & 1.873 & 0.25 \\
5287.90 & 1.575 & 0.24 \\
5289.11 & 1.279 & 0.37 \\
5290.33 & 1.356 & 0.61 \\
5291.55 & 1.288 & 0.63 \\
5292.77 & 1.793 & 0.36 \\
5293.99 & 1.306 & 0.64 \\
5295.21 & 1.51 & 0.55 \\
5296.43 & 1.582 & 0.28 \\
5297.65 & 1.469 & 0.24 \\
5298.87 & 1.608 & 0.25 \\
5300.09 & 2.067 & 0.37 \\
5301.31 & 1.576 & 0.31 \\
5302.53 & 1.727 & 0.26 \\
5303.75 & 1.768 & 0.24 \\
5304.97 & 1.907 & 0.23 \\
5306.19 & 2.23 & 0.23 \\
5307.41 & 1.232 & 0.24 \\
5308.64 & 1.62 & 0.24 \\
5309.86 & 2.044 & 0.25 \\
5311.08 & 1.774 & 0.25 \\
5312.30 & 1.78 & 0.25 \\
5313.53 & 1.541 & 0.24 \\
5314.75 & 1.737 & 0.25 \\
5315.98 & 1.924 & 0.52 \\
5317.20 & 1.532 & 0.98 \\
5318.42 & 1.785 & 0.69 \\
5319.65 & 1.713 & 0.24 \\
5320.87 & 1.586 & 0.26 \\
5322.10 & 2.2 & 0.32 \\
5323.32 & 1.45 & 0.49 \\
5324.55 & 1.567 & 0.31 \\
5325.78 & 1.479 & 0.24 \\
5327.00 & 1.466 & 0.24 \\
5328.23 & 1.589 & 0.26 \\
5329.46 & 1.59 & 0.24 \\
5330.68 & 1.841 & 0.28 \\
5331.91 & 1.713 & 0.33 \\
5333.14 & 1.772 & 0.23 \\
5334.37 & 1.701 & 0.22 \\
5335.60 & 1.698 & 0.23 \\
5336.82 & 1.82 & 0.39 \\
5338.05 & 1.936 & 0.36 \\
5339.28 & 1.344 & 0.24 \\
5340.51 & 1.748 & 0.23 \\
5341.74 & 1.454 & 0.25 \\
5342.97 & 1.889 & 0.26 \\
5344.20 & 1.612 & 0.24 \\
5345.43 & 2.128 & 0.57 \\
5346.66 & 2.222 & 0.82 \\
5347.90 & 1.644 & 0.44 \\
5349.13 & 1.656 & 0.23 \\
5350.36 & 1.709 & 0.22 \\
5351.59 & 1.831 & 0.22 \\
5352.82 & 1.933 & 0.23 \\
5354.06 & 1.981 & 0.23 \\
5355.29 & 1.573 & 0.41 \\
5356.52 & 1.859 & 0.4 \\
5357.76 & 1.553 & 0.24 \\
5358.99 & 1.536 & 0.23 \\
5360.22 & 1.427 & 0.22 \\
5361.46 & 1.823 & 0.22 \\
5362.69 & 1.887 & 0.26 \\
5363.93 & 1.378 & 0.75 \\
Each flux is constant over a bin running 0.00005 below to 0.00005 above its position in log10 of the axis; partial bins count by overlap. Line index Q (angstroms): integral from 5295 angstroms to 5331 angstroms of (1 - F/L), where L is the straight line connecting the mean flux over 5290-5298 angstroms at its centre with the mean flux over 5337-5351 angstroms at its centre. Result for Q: -2.7 angstroms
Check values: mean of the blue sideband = 1.48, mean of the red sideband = 1.76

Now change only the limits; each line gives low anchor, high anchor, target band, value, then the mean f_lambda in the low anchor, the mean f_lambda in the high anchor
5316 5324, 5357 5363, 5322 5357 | -1.02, 1.73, 1.64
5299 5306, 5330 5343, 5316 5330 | 0.89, 1.82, 1.71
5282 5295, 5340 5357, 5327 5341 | 0.40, 1.56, 1.8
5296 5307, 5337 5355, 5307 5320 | 0.48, 1.76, 1.79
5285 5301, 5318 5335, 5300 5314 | -1.29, 1.57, 1.67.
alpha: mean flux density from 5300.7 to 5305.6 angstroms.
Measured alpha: 1.75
